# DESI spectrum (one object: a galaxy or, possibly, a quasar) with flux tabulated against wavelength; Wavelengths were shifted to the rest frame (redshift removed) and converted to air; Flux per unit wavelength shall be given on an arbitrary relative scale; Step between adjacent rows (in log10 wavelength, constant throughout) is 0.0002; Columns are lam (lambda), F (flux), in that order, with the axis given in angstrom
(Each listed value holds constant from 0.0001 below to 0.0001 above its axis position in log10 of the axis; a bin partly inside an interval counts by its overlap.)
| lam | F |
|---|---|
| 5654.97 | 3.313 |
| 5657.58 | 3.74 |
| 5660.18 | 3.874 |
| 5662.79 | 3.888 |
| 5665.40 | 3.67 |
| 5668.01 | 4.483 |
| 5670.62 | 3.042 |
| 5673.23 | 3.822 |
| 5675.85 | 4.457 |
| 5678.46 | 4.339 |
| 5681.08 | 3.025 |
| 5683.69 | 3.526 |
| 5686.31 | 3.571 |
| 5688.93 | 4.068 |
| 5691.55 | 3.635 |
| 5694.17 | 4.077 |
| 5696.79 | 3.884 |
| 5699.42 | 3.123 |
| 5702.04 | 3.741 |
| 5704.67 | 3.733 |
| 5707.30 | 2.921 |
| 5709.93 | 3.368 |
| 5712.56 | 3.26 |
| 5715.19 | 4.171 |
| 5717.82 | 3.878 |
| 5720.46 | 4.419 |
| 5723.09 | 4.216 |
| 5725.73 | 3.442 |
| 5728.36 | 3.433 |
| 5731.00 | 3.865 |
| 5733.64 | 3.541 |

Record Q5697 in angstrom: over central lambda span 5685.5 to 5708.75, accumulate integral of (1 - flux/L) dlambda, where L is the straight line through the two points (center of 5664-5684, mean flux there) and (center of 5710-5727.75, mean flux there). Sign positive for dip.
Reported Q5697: 1.1 angstrom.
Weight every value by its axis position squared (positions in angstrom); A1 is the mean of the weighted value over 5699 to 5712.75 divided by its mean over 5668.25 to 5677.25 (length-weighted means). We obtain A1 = 0.9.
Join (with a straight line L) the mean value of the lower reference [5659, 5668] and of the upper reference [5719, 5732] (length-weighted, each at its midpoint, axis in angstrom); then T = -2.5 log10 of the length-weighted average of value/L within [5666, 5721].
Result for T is 0.05 mag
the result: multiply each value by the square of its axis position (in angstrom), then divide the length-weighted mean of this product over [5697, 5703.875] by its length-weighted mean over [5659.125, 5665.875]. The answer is 0.93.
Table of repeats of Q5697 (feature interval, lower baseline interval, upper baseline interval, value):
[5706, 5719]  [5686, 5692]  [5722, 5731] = 0.79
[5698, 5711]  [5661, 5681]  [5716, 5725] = 2.14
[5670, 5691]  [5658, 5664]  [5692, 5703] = 0.14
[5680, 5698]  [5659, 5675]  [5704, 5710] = -0.88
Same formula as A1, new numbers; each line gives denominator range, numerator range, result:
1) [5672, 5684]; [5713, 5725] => 1.07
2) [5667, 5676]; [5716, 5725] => 1.08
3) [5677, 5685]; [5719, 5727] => 1.12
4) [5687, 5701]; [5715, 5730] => 1.05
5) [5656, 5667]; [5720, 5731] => 1.03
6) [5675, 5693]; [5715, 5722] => 1.11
